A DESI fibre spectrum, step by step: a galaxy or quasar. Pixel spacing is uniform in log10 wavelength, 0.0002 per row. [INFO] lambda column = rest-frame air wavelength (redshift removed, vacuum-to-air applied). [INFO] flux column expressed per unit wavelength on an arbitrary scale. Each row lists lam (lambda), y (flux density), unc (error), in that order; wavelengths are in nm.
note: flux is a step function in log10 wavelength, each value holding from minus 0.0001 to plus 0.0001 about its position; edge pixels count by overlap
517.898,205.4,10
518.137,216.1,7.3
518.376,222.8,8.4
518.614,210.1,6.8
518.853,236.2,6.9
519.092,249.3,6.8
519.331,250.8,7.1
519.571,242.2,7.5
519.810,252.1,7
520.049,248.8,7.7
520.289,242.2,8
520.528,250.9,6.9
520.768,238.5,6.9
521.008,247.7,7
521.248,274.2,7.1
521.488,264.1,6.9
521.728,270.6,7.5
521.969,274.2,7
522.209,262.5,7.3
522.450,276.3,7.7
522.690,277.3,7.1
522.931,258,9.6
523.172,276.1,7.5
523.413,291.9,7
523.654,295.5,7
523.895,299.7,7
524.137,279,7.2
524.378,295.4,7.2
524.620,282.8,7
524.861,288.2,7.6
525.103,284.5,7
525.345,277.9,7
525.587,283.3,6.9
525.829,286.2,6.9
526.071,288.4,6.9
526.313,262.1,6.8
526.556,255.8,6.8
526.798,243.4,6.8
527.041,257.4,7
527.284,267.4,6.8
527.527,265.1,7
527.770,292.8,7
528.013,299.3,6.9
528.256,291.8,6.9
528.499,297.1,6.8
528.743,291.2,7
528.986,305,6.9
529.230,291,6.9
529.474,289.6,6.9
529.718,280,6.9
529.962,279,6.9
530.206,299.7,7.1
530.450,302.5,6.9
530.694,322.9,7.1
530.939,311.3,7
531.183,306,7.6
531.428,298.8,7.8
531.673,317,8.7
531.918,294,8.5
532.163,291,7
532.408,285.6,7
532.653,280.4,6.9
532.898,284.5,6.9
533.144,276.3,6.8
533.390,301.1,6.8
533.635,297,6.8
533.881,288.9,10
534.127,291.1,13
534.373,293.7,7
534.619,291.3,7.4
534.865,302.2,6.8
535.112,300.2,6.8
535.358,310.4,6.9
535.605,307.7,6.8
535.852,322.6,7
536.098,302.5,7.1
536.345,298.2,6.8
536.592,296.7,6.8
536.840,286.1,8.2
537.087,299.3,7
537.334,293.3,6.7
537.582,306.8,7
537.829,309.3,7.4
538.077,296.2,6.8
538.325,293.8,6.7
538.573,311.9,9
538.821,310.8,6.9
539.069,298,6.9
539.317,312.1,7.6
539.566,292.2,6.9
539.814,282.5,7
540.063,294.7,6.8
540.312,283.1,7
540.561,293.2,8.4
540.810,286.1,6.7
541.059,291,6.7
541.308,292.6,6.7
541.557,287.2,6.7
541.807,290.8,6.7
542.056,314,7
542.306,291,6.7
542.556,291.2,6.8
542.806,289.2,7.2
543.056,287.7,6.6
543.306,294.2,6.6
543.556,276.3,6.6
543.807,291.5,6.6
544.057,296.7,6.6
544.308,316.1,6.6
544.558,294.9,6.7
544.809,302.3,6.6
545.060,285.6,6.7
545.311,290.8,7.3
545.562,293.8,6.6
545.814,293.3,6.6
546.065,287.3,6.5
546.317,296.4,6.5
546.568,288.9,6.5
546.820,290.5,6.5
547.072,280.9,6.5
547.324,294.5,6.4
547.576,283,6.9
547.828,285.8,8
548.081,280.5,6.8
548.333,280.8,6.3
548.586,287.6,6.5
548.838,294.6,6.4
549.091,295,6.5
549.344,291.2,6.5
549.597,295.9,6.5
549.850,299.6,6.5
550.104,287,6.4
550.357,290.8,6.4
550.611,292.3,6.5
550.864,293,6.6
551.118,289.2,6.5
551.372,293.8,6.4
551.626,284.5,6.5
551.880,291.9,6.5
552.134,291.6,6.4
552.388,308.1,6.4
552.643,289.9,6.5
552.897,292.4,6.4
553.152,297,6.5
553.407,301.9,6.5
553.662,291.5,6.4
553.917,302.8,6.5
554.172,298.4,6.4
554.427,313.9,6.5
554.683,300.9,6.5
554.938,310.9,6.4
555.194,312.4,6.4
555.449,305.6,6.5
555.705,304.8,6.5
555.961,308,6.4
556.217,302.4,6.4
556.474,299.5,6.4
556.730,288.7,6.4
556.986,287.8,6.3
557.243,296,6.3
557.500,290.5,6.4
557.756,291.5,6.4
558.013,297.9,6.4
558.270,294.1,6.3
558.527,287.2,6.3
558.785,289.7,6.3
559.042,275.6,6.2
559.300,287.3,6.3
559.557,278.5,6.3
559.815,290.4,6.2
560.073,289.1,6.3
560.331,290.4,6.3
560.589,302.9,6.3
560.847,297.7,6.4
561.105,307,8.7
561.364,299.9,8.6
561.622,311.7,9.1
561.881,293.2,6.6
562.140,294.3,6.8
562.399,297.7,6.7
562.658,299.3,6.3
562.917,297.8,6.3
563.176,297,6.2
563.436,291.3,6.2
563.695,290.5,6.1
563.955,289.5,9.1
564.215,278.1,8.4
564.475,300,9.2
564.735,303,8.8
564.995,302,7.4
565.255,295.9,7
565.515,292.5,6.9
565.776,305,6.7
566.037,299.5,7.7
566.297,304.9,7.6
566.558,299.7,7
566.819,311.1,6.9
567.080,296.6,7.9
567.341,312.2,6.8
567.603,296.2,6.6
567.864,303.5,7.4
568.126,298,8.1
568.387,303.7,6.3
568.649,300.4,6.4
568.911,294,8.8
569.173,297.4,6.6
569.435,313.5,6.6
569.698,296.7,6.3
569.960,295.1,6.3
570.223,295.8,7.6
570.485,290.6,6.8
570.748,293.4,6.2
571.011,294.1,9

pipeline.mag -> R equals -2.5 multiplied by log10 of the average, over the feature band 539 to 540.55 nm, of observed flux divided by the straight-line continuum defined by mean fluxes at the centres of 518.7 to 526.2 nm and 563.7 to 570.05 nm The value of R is -0.05 mag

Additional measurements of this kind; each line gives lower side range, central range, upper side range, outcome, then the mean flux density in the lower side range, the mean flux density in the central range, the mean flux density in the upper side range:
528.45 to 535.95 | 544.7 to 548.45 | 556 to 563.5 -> 0.02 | 297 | 289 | 294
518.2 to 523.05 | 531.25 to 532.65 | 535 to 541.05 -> -0.05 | 252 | 296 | 299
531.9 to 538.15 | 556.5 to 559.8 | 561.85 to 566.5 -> 0.03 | 296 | 289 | 296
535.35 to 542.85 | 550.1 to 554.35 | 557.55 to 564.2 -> 0.00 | 298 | 294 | 293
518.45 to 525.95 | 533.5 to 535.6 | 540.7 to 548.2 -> -0.06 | 266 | 298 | 291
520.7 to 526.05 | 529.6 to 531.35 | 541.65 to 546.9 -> -0.07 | 277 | 300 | 293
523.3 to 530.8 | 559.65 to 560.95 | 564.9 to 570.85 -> 0.01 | 285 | 294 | 300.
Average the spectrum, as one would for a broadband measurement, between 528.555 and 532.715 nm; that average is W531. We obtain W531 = 297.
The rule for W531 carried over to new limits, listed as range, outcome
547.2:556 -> 295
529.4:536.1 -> 297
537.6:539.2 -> 304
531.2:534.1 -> 293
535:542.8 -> 298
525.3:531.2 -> 286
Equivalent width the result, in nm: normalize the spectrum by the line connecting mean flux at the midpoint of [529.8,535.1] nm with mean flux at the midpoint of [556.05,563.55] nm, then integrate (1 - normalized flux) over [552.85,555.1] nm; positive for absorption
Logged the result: -0.05 nm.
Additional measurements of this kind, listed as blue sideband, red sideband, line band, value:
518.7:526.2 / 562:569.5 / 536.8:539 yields -0.17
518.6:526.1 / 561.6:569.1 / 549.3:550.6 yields -0.02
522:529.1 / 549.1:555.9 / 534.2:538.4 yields -0.20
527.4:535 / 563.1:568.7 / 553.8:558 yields -0.05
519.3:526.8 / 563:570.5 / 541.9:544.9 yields -0.13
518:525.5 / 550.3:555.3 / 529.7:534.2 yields -0.35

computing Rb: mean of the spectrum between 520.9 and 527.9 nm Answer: 275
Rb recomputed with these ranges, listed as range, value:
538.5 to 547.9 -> 293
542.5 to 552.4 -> 291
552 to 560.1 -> 296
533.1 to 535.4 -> 295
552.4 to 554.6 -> 299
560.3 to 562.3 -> 300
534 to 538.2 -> 300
